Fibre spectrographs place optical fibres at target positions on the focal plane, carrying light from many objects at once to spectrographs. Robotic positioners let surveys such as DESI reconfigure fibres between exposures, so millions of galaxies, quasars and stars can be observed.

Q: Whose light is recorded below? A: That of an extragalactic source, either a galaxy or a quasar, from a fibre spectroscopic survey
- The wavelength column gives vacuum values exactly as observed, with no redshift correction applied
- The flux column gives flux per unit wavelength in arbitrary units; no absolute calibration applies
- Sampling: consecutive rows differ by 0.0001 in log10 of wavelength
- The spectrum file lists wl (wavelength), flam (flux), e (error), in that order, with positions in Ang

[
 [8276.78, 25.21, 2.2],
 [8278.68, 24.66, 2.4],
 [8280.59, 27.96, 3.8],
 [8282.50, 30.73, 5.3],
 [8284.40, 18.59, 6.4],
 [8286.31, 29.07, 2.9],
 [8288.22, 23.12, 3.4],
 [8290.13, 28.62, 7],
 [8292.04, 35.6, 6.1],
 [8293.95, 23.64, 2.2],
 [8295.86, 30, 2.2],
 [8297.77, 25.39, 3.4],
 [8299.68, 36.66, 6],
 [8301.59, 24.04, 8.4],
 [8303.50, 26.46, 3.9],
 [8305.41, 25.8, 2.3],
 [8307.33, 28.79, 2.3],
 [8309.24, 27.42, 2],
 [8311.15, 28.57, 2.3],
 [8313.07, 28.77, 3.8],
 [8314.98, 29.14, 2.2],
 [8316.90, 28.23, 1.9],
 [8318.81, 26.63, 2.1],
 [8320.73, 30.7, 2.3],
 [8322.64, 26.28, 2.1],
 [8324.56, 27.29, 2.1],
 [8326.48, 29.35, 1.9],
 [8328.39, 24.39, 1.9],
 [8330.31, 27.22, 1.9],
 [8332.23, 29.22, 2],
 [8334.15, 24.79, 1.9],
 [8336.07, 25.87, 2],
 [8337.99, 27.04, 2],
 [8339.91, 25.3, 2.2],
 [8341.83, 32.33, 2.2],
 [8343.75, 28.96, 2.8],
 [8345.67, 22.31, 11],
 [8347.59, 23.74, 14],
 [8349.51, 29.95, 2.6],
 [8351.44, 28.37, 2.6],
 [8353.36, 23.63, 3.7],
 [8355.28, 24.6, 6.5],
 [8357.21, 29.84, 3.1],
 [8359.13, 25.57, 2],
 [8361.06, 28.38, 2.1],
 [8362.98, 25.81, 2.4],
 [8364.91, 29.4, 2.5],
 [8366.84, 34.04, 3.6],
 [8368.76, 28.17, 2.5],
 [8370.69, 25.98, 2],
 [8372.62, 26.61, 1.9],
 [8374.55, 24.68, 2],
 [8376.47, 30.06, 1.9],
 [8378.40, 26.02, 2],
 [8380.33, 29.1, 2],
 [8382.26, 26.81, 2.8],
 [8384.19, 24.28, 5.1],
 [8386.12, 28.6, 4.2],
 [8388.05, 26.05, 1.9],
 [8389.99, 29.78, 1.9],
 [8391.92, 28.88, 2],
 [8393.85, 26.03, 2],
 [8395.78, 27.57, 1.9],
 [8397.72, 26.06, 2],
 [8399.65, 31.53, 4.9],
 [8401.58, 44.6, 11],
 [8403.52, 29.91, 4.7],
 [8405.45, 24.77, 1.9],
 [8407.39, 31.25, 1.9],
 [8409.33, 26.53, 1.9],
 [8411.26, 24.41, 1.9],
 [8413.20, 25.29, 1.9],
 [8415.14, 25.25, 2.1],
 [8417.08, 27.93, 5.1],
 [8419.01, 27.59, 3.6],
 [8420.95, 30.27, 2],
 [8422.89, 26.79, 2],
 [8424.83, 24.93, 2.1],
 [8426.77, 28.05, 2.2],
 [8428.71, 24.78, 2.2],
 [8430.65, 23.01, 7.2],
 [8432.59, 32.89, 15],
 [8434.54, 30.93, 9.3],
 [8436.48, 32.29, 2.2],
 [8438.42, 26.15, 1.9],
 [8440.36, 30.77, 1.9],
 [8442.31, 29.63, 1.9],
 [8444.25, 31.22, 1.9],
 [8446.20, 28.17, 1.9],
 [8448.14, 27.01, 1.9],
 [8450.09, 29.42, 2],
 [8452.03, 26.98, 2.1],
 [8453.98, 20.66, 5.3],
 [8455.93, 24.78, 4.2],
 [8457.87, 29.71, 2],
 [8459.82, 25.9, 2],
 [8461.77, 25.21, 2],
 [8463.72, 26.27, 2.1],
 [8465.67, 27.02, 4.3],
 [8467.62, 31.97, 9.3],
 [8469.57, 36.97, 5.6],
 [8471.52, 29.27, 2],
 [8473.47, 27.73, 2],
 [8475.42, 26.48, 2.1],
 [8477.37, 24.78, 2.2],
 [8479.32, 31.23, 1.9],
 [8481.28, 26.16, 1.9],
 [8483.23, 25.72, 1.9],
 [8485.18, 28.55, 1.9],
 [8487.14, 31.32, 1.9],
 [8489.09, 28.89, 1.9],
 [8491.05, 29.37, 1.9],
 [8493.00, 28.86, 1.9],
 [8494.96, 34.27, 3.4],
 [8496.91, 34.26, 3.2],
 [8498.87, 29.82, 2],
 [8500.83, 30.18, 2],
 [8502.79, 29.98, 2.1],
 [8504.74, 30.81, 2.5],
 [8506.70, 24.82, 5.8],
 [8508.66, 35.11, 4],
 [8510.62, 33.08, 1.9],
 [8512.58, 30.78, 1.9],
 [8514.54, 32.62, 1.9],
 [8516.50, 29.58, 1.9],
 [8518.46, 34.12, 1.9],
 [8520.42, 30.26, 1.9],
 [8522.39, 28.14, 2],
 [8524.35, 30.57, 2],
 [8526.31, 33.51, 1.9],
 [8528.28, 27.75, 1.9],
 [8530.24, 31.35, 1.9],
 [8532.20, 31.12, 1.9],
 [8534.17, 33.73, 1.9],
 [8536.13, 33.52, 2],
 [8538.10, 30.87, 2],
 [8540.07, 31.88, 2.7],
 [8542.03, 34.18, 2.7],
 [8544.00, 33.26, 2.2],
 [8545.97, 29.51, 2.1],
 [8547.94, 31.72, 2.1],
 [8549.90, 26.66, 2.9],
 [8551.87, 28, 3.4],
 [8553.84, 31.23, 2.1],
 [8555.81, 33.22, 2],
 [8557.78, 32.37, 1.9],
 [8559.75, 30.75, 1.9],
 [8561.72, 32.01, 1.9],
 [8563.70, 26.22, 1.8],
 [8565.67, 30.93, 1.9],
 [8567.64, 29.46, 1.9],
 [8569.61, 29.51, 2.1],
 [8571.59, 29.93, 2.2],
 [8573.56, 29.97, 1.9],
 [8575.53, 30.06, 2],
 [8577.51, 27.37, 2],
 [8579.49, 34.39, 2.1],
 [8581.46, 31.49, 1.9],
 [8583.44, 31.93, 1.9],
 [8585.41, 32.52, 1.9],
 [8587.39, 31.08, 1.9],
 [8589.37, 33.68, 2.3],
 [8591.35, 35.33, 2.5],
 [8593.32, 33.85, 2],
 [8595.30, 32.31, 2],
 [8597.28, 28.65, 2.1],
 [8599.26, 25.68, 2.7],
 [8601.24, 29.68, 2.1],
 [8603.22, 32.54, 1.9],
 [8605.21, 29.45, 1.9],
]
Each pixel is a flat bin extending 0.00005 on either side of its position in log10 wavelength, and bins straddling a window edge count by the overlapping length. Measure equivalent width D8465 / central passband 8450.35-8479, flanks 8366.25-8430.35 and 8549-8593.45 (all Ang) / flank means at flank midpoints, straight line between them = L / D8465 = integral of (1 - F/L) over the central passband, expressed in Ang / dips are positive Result 1.5 Ang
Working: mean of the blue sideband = 27.9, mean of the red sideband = 30.9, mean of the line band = 27.6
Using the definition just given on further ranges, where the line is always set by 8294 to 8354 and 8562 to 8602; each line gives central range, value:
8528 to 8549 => -1.1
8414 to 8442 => 0.8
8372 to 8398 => 0.9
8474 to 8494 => 0.9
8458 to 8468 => 0.7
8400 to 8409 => -1.2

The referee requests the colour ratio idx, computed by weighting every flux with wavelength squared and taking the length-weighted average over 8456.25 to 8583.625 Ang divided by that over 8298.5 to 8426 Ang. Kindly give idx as 1.13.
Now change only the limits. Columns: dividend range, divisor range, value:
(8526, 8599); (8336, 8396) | 1.19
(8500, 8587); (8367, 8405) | 1.12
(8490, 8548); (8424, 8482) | 1.13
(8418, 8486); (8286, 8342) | 1.04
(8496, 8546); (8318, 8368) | 1.20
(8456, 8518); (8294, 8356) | 1.12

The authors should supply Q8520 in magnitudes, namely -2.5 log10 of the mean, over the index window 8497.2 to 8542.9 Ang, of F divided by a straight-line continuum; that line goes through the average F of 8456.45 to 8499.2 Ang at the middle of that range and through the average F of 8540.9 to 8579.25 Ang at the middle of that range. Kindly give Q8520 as -0.05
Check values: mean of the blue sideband 29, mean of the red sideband 30.4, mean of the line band 31.2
